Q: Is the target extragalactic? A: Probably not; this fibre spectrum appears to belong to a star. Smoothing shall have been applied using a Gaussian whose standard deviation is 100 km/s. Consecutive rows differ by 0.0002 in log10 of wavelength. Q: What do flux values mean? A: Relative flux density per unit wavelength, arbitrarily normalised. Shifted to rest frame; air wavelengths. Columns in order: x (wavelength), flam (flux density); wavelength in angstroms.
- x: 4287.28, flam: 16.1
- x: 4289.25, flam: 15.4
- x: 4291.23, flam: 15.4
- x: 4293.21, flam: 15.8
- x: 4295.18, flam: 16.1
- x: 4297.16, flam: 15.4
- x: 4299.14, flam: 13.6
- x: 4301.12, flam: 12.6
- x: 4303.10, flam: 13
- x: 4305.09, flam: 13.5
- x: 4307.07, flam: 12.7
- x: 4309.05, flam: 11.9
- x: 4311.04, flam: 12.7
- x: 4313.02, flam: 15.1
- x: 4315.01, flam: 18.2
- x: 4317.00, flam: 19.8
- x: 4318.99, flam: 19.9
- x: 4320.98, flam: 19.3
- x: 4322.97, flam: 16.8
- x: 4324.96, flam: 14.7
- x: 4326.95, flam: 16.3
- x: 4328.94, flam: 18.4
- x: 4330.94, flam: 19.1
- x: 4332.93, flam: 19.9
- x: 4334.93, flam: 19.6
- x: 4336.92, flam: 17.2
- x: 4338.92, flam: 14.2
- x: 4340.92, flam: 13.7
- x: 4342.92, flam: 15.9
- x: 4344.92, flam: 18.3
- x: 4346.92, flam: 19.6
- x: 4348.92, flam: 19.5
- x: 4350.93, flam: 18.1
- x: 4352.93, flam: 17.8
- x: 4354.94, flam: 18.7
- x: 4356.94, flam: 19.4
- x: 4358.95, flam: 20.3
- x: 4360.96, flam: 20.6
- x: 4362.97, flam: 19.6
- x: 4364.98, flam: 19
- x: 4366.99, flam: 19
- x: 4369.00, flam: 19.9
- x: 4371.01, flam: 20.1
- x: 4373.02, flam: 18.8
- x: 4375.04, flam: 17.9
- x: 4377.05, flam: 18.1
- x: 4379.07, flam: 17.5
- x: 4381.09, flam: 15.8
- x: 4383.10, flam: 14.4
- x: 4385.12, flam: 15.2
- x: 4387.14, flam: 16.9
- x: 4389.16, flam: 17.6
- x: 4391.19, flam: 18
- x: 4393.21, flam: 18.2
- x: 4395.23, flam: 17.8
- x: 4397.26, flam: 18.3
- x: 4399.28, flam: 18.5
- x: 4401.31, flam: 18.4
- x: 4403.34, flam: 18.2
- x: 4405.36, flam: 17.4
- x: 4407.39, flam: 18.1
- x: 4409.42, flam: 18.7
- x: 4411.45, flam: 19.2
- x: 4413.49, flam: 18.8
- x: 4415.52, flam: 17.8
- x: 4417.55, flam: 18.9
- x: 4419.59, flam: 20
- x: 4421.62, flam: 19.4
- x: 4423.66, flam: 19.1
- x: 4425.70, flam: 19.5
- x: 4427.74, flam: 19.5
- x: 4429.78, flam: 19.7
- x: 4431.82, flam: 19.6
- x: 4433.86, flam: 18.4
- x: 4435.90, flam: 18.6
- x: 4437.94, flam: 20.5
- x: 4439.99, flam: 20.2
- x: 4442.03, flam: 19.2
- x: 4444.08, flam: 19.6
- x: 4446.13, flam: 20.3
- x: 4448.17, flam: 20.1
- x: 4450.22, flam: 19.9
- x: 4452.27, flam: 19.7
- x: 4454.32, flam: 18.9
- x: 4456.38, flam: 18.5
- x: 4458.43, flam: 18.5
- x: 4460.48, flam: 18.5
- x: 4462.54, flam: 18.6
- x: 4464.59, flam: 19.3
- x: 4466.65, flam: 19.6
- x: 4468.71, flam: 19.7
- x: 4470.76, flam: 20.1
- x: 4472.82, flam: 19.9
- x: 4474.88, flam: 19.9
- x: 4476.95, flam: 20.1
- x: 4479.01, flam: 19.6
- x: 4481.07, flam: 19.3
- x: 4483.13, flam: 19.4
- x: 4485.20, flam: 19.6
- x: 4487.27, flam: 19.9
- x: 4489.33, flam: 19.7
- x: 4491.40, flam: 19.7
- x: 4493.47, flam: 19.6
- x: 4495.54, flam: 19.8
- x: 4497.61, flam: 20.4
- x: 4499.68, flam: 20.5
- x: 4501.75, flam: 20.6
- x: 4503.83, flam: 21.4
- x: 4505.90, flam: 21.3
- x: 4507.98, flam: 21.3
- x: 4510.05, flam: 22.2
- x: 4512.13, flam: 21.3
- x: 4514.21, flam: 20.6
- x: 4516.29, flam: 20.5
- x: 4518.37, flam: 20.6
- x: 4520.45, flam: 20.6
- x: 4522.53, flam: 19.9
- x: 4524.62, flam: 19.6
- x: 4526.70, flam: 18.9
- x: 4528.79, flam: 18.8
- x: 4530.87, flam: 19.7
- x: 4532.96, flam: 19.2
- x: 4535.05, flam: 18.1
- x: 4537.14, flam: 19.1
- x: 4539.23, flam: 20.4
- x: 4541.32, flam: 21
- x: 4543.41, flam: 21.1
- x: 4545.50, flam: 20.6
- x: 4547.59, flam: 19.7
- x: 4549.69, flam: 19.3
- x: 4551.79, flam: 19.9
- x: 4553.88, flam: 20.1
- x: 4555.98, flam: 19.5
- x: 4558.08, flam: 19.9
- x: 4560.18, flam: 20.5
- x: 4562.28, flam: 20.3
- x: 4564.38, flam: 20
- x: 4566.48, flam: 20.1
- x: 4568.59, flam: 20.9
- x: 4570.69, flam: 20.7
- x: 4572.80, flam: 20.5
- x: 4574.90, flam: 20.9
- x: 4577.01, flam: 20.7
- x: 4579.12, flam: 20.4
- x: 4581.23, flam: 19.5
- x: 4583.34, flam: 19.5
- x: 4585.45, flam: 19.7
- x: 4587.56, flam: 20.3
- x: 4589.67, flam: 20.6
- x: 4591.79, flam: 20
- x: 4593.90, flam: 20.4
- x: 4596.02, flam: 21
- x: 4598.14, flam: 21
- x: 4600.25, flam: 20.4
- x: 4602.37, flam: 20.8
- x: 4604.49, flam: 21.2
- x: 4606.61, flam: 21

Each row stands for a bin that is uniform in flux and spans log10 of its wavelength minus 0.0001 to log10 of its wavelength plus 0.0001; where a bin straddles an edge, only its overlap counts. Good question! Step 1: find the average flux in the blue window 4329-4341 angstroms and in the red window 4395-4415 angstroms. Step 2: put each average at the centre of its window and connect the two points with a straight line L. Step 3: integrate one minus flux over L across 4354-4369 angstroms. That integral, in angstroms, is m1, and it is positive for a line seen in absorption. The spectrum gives -1.4 angstroms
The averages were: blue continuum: 17.6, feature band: 19.5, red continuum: 18.3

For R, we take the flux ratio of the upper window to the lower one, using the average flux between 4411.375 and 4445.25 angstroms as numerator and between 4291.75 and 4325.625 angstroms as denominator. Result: 1.3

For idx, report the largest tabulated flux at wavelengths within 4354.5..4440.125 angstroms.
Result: 20.6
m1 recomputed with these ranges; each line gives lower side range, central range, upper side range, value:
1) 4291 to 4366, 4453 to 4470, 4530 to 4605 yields -0.2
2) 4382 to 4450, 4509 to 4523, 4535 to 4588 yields -0.8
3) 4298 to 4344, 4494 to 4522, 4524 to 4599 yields -2.4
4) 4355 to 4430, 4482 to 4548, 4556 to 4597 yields -1.6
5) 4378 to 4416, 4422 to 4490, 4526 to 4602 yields -3.7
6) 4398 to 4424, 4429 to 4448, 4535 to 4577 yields -0.7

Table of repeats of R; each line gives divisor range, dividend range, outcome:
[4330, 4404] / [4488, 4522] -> 1.14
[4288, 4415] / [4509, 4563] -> 1.16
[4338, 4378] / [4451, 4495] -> 1.05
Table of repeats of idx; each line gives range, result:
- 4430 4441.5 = 20.5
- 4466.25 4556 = 22.2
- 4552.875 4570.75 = 20.9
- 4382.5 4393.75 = 18.2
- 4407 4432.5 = 20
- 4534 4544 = 21.1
